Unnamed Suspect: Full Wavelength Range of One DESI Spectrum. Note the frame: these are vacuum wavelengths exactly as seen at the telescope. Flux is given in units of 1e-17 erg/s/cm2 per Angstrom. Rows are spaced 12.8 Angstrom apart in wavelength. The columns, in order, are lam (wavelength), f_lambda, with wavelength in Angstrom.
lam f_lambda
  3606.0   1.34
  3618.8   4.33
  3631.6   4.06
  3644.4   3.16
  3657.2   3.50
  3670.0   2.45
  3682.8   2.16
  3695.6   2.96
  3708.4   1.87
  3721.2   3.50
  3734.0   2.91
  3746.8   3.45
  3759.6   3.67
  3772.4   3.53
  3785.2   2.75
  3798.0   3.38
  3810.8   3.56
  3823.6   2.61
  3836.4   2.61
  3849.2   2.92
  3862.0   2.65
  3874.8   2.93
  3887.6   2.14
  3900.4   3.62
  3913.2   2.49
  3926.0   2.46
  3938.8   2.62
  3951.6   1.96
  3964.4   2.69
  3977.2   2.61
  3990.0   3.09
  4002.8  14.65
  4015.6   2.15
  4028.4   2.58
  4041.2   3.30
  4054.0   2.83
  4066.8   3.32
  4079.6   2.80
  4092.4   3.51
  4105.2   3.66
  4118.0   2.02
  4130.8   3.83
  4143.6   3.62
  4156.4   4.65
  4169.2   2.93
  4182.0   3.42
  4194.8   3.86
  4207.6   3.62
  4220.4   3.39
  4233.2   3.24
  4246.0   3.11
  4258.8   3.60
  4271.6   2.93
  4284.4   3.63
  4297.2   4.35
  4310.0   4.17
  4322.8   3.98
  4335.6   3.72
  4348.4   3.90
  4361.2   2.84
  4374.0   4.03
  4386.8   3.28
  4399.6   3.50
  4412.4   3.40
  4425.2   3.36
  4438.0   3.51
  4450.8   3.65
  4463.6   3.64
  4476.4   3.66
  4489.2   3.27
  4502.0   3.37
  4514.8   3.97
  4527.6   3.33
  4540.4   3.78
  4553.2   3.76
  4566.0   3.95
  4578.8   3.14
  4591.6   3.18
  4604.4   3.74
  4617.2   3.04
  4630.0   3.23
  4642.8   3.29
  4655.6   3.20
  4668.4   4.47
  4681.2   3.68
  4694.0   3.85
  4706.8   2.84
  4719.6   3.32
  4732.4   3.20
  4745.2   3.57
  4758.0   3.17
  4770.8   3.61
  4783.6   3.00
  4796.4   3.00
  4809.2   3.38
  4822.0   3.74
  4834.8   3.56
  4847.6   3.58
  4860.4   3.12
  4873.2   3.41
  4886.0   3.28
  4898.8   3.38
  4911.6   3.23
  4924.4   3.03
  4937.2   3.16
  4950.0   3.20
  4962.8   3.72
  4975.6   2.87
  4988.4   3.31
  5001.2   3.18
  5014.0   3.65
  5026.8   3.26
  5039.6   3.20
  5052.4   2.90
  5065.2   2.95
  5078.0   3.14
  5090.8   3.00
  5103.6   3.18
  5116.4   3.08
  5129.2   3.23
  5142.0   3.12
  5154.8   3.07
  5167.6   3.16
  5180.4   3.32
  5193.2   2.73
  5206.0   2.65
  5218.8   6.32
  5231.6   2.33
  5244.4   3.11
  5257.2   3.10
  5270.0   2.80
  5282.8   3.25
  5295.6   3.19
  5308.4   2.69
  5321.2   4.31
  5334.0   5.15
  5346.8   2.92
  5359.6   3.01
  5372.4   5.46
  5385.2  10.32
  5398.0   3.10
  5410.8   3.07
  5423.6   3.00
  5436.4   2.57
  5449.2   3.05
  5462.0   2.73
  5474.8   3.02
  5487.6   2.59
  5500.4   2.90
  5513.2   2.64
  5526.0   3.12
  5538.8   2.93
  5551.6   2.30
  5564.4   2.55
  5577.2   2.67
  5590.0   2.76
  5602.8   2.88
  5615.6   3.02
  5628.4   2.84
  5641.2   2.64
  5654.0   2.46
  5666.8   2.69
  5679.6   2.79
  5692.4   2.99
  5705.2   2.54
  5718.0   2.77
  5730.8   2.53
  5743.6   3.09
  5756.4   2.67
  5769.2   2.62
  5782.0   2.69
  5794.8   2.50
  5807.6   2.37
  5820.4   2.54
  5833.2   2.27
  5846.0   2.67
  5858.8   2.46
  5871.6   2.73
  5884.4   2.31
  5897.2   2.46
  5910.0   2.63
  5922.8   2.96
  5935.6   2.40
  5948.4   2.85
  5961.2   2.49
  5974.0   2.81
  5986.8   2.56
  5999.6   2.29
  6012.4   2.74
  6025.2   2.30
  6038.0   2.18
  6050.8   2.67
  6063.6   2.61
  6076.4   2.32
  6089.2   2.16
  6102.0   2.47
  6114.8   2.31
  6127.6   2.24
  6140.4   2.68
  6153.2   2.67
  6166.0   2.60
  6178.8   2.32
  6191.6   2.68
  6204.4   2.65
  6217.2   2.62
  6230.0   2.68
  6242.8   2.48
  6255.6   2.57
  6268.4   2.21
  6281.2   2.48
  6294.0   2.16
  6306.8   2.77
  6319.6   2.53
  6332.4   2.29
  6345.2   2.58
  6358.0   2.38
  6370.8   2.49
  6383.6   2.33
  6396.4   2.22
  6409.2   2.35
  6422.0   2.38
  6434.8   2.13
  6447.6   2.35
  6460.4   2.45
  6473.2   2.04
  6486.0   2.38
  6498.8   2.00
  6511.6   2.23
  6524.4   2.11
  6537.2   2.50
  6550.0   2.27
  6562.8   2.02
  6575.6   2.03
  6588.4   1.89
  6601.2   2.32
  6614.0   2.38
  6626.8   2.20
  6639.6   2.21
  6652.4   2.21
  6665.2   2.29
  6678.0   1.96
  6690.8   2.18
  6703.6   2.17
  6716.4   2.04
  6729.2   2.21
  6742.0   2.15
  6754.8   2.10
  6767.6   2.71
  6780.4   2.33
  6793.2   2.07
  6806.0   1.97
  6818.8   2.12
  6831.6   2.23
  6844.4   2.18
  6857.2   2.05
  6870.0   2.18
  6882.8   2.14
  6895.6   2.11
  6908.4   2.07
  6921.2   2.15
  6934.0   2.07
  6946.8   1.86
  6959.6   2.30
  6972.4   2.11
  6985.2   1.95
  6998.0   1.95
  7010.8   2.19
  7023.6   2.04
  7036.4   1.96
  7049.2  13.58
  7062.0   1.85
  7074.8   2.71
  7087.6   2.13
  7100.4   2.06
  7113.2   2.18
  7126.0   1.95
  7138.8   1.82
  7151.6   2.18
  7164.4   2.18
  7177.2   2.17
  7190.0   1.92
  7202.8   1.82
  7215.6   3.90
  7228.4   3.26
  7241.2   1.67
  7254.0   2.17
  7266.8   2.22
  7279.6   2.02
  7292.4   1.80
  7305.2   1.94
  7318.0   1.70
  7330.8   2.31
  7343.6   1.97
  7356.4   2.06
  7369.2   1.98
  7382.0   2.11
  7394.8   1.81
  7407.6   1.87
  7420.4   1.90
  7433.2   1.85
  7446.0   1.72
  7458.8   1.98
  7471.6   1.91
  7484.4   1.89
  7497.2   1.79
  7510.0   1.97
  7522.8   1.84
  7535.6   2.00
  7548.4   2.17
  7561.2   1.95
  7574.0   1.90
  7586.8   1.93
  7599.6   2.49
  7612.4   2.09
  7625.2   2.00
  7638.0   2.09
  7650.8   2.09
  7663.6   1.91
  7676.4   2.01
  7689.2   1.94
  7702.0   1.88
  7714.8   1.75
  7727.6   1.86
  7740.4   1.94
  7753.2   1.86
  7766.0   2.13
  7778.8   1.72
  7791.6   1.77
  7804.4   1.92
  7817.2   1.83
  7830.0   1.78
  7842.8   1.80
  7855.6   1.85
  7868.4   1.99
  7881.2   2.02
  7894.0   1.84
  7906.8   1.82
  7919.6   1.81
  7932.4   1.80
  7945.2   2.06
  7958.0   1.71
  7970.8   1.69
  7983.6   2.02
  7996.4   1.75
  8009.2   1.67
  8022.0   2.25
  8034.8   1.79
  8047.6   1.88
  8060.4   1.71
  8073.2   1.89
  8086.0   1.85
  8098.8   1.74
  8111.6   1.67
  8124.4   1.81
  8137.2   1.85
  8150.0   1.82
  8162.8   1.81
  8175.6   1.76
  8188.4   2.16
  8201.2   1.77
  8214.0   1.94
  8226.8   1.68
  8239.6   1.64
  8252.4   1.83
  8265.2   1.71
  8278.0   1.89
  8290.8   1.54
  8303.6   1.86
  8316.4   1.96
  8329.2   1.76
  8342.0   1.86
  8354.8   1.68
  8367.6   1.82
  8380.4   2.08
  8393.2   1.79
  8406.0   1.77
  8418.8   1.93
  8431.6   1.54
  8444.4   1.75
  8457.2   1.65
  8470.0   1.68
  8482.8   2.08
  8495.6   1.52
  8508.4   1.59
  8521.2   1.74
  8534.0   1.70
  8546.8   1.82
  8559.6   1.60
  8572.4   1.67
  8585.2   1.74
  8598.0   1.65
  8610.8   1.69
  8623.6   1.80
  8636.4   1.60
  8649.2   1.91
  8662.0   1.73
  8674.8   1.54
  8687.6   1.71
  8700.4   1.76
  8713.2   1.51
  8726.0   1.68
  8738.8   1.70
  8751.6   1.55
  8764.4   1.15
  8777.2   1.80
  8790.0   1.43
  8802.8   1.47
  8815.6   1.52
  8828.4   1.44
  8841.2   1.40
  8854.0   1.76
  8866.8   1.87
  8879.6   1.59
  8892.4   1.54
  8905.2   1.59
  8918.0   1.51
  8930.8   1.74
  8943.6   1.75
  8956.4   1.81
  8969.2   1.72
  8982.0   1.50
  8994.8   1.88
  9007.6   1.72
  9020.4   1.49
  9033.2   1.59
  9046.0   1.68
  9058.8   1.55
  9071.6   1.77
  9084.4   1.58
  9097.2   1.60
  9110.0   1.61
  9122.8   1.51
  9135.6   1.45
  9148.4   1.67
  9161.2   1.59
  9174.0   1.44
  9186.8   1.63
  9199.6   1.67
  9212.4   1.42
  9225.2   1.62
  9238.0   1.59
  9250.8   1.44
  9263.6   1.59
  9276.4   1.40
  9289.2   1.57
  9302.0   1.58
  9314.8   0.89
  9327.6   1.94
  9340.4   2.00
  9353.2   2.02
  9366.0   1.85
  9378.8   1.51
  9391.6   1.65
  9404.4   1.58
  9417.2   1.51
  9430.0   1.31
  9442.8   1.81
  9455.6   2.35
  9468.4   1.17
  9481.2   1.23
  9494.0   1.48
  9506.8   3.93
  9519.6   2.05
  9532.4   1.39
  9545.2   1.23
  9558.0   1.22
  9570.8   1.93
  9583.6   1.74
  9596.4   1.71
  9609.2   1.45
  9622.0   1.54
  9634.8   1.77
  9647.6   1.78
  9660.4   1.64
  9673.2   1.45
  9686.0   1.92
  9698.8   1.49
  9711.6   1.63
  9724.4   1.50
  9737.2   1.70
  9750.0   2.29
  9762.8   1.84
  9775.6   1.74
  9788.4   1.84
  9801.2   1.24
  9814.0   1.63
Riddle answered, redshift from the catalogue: 0.07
